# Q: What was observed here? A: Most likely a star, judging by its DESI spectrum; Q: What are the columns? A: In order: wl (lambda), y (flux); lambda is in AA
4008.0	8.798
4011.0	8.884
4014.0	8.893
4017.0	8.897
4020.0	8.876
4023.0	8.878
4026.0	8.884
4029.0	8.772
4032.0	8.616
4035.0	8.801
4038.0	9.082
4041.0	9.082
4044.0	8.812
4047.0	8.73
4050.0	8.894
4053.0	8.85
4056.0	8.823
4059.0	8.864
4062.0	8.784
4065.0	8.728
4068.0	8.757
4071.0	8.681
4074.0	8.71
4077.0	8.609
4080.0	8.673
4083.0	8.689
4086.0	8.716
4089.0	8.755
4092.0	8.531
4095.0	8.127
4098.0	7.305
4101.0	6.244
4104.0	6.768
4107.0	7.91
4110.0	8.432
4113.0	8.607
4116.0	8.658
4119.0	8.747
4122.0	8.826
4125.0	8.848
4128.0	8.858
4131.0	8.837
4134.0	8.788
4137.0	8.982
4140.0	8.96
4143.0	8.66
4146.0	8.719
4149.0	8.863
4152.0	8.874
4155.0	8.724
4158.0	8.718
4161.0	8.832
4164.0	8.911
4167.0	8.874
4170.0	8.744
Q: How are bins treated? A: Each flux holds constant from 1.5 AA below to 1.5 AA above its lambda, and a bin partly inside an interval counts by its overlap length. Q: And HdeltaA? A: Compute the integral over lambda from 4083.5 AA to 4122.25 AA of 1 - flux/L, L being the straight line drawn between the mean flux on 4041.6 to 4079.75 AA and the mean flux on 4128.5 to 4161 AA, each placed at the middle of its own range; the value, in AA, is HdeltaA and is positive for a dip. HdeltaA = 3.0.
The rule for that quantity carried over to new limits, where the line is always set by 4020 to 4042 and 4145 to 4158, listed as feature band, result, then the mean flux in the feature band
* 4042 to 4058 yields 0.0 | 8.83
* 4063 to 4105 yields 2.7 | 8.26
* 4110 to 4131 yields 0.2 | 8.74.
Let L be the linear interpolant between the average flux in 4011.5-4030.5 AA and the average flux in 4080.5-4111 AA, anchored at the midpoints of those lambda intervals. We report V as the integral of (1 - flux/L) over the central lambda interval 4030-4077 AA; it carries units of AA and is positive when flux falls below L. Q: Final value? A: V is -1.9 AA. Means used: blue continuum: 8.87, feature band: 8.81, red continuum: 7.96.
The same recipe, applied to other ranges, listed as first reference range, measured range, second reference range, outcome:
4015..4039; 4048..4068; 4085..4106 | -1.11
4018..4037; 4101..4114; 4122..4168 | 1.64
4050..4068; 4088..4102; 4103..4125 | 1.15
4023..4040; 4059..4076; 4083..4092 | 0.01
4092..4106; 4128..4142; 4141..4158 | -0.90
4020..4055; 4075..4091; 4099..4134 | -0.33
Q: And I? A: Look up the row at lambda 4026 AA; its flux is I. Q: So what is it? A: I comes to 8.884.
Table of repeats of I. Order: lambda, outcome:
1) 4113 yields 8.607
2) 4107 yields 7.91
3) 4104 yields 6.768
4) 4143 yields 8.66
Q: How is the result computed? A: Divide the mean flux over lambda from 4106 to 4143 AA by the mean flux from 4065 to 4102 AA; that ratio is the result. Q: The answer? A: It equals 1.04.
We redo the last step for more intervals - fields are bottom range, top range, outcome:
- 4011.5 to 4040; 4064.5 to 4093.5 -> 0.98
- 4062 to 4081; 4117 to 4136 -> 1.01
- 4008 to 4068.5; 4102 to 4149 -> 0.97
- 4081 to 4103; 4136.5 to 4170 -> 1.10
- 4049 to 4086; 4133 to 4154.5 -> 1.01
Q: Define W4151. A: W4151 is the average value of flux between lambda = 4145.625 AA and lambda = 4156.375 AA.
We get 8.8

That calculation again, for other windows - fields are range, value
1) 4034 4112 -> 8.47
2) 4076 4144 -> 8.41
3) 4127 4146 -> 8.84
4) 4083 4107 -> 7.84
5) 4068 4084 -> 8.68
